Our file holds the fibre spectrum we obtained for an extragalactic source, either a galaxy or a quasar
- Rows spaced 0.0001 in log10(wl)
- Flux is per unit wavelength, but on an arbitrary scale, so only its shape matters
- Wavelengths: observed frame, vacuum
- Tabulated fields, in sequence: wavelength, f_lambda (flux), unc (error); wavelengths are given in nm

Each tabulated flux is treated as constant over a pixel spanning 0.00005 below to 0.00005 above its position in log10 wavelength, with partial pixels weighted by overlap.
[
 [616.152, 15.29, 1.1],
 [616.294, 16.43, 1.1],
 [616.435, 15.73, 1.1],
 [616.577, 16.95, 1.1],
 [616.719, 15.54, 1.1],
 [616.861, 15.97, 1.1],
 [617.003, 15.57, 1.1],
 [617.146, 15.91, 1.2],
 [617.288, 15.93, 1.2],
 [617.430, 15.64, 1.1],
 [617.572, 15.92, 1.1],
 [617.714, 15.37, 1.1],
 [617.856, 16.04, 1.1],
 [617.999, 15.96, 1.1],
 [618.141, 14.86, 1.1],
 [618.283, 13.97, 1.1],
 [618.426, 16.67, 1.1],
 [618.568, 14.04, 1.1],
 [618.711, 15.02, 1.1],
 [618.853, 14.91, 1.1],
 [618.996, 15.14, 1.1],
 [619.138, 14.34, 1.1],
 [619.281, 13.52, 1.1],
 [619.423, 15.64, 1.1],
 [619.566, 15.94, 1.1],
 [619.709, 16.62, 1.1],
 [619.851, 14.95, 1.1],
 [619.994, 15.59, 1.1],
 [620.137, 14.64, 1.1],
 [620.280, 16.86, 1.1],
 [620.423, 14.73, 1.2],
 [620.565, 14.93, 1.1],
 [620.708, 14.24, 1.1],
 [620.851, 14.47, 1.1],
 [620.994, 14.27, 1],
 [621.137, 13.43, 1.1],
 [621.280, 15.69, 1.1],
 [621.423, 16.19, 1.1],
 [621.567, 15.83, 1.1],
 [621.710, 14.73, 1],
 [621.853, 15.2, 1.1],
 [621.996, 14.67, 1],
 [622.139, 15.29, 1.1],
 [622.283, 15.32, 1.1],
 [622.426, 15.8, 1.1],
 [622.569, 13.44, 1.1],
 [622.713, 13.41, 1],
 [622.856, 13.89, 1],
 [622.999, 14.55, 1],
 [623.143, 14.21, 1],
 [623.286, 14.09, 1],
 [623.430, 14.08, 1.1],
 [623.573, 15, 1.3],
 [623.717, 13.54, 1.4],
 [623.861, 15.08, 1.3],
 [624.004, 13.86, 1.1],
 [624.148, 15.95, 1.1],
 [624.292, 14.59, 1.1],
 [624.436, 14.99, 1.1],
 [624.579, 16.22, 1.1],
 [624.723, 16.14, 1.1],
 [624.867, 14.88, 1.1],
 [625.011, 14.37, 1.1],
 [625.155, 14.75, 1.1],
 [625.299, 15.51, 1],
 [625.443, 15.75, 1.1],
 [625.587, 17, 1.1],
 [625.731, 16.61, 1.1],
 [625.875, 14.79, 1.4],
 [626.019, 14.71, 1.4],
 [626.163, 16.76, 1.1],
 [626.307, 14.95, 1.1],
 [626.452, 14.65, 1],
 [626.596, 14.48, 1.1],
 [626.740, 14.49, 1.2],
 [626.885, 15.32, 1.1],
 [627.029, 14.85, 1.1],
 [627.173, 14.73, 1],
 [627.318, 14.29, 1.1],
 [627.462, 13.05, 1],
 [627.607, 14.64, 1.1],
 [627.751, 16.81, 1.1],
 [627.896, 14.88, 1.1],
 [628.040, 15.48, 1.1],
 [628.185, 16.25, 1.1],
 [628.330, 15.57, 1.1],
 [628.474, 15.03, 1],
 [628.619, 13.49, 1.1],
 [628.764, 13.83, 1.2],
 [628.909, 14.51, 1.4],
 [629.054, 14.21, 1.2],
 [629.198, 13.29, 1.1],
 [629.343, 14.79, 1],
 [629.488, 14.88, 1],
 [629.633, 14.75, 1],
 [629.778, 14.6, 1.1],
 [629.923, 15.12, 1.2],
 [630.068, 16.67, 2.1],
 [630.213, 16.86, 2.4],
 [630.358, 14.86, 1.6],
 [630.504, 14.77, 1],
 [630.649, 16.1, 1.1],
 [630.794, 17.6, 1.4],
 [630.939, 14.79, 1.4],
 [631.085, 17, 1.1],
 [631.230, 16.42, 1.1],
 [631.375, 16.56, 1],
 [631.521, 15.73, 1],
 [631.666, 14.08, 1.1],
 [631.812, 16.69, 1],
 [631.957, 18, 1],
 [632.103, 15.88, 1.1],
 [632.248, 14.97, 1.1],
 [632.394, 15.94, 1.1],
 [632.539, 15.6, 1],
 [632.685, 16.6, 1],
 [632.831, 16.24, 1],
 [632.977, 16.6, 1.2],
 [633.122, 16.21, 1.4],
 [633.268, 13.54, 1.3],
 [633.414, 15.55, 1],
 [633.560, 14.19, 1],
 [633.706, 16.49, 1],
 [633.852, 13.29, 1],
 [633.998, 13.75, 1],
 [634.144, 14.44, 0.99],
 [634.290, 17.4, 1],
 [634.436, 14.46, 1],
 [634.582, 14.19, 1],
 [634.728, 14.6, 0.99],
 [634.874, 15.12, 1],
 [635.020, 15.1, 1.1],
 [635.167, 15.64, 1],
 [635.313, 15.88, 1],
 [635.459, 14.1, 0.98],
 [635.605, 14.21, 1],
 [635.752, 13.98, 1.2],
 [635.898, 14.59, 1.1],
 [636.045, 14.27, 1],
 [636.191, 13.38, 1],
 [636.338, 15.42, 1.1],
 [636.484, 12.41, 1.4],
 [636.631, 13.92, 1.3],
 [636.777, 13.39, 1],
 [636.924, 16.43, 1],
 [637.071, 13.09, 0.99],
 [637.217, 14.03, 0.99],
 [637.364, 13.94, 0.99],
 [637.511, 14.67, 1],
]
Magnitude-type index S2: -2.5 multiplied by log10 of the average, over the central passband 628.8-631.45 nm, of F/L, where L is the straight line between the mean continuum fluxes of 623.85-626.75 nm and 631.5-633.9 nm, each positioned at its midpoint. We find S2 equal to 0.01 mag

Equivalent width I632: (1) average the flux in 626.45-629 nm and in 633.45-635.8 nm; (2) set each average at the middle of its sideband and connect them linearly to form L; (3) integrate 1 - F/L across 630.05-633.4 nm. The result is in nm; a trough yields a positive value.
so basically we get -0.26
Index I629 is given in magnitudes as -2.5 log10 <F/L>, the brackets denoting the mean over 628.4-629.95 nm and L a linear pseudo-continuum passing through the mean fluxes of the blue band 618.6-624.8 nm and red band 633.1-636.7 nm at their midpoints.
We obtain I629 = 0.03 mag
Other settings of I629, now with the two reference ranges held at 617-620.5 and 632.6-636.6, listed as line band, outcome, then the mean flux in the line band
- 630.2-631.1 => -0.062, 15.9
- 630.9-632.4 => -0.075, 16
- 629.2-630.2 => -0.007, 15.1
